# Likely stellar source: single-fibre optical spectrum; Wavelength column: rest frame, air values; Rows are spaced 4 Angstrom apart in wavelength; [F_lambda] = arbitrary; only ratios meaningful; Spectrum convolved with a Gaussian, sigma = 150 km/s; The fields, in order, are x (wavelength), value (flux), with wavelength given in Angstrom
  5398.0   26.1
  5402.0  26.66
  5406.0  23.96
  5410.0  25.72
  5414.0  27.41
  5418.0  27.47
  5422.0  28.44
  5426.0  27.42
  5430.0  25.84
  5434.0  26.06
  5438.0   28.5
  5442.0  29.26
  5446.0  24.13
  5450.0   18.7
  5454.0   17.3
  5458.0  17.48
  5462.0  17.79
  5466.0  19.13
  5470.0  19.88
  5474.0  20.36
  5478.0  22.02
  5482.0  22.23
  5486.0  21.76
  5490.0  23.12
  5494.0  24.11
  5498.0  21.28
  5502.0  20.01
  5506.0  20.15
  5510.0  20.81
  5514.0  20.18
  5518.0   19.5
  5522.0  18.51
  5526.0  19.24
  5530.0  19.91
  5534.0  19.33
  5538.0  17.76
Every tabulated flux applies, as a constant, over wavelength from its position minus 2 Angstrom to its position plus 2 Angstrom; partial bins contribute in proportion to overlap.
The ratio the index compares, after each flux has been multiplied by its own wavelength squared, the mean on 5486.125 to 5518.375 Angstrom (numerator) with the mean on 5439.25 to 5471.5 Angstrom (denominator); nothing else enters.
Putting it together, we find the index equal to 1.0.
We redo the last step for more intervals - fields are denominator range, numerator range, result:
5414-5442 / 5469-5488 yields 0.79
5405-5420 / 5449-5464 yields 0.69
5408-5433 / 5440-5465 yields 0.78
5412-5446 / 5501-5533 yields 0.75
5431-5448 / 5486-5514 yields 0.82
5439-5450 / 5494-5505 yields 0.85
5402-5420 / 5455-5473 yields 0.72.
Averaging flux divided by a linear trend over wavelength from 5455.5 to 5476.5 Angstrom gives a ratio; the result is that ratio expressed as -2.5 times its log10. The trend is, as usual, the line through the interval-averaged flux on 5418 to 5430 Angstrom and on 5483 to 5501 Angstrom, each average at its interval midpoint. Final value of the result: 0.270 mag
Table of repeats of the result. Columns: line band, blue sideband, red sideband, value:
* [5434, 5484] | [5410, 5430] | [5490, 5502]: 0.151 mag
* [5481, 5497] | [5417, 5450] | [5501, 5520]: -0.040 mag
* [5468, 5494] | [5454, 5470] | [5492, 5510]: -0.104 mag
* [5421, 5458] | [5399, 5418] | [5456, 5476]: -0.103 mag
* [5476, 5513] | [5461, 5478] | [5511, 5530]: -0.110 mag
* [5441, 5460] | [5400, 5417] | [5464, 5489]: 0.100 mag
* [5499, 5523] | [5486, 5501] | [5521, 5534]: 0.046 mag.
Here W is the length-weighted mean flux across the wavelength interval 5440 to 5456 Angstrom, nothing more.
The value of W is 22.3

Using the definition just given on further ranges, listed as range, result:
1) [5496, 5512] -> 20.6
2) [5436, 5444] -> 28.9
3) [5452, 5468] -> 17.9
